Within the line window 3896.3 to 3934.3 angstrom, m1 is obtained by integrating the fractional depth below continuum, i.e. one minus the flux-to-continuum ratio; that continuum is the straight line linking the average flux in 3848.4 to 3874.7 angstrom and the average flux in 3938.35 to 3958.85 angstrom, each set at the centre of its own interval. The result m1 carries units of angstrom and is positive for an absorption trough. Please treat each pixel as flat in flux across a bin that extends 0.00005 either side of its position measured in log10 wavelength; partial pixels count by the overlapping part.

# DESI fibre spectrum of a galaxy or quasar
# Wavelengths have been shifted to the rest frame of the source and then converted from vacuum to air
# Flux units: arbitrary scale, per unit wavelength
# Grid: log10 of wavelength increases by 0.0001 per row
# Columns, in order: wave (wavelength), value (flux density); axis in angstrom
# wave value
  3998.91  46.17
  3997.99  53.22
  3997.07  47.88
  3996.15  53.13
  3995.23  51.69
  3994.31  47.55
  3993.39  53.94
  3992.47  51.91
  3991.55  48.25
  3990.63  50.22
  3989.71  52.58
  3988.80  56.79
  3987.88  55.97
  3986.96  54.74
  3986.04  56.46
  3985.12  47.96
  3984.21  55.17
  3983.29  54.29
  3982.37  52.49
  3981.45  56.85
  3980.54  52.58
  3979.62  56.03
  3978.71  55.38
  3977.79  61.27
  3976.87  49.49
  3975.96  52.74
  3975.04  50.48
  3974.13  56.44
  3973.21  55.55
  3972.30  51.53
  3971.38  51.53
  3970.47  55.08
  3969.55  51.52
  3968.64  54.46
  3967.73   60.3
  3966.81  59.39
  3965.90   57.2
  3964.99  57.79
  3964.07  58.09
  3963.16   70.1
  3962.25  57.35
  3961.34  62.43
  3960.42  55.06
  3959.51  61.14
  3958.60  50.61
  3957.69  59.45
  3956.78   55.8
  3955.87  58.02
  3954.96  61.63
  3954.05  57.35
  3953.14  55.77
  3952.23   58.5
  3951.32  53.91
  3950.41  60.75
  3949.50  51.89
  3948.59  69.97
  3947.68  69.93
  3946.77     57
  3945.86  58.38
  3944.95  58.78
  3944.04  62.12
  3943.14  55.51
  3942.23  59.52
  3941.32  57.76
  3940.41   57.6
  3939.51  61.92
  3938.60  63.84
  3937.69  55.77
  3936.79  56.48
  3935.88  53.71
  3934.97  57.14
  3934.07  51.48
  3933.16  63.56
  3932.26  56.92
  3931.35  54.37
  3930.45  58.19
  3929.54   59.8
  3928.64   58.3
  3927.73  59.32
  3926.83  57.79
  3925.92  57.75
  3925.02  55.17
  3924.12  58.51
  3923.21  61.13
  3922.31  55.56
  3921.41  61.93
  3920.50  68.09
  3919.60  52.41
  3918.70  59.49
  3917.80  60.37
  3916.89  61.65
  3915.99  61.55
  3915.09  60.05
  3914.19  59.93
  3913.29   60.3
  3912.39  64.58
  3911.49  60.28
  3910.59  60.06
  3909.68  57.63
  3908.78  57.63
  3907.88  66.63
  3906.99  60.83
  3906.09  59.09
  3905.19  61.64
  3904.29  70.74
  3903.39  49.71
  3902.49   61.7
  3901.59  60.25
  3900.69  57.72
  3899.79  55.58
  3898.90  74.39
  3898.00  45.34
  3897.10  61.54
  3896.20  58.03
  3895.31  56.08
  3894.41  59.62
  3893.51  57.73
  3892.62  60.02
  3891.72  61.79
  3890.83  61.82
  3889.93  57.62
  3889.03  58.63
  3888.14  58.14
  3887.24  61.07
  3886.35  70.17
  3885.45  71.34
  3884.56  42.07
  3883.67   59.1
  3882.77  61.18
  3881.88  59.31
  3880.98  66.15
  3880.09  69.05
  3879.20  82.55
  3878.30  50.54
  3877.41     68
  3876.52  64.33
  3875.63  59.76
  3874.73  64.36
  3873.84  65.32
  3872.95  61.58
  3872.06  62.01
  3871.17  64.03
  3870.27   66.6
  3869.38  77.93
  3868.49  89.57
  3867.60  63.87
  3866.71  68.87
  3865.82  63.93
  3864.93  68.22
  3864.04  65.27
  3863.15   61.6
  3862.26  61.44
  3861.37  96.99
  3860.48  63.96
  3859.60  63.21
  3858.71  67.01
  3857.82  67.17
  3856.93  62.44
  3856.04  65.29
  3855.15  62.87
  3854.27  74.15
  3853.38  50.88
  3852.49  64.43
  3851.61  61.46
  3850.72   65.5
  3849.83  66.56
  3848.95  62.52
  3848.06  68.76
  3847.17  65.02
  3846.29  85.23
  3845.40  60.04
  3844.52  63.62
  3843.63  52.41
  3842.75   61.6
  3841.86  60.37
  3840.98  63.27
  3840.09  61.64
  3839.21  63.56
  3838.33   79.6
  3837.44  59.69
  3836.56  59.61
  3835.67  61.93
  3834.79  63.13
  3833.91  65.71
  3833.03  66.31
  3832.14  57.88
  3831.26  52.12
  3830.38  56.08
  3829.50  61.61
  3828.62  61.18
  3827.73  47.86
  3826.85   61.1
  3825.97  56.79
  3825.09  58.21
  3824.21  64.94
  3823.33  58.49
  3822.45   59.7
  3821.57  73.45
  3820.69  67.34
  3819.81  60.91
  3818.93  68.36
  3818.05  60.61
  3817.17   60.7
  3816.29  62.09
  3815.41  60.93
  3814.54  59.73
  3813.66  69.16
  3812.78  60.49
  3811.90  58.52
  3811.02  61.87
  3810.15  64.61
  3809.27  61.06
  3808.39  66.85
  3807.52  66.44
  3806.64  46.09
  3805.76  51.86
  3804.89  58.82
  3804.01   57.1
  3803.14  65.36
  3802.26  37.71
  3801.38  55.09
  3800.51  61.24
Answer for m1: 1.5 angstrom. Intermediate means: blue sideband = 66.7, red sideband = 59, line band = 59.5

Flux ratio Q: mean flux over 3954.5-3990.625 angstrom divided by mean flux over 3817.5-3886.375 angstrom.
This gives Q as 0.87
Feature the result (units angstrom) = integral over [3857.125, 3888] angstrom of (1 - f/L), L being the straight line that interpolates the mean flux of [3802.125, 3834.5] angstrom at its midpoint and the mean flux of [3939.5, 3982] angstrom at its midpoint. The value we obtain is -3.5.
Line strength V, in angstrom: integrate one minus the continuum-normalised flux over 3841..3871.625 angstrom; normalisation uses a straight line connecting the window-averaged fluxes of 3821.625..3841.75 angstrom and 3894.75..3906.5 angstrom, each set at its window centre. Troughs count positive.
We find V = -3.0 angstrom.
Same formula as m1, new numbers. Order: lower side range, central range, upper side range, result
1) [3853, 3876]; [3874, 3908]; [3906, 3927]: 1.2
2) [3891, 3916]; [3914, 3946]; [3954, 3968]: 0.5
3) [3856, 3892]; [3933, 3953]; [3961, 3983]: 0.0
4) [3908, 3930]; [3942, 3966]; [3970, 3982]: -1.2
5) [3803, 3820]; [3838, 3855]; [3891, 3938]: -1.2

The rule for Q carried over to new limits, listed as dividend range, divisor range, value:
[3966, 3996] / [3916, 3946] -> 0.92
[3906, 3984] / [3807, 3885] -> 0.91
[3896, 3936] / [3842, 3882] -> 0.90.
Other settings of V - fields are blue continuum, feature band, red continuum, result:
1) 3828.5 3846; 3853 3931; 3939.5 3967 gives -2.37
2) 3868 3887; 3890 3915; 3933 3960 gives 1.15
